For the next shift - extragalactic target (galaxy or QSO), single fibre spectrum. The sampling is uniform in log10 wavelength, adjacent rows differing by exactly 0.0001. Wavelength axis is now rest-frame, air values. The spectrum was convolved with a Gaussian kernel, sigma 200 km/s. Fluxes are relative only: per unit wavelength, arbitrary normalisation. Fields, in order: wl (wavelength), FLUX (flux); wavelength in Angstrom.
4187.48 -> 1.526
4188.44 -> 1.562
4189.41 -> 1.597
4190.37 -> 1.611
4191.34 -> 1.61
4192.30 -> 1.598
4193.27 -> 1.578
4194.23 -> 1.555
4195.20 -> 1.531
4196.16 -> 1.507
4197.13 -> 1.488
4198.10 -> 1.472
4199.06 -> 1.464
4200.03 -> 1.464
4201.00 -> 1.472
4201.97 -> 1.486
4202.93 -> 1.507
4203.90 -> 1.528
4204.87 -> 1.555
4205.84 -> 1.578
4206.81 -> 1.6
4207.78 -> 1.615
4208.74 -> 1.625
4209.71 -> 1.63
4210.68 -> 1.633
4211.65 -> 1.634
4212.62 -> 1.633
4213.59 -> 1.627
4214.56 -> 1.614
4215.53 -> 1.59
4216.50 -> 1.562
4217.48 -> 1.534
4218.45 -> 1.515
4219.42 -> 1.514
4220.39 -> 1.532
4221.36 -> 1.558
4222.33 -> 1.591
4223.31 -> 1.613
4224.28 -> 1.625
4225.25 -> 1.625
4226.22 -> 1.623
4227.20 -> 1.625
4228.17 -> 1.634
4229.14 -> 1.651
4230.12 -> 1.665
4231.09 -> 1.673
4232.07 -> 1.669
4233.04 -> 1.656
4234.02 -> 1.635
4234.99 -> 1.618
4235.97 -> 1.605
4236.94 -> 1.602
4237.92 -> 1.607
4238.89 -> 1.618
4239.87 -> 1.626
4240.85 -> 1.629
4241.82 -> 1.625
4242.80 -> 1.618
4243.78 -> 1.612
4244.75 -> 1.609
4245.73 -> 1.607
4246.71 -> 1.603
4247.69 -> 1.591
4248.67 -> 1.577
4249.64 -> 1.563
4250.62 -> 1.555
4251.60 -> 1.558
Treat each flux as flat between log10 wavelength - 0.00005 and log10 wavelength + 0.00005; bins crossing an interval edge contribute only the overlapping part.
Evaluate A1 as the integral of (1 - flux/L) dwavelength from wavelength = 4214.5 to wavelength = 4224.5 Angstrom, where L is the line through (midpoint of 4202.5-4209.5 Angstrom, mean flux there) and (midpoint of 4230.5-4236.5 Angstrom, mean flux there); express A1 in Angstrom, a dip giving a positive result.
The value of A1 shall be 0.3 Angstrom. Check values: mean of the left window 1.58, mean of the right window 1.64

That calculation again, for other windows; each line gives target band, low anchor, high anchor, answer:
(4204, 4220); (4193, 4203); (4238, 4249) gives -0.6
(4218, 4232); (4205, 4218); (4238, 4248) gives 0.0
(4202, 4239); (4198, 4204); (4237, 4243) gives -1.2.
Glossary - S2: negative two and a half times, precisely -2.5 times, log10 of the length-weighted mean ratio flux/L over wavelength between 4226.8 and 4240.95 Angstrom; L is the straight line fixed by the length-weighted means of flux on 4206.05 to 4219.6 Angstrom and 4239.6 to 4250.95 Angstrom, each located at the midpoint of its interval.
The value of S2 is -0.023 mag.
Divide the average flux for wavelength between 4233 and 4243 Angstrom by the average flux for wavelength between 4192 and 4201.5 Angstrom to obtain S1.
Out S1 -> 1.1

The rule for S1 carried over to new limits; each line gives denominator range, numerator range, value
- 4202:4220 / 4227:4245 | 1.03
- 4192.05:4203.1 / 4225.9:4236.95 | 1.09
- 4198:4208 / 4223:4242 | 1.07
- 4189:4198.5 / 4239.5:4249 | 1.03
